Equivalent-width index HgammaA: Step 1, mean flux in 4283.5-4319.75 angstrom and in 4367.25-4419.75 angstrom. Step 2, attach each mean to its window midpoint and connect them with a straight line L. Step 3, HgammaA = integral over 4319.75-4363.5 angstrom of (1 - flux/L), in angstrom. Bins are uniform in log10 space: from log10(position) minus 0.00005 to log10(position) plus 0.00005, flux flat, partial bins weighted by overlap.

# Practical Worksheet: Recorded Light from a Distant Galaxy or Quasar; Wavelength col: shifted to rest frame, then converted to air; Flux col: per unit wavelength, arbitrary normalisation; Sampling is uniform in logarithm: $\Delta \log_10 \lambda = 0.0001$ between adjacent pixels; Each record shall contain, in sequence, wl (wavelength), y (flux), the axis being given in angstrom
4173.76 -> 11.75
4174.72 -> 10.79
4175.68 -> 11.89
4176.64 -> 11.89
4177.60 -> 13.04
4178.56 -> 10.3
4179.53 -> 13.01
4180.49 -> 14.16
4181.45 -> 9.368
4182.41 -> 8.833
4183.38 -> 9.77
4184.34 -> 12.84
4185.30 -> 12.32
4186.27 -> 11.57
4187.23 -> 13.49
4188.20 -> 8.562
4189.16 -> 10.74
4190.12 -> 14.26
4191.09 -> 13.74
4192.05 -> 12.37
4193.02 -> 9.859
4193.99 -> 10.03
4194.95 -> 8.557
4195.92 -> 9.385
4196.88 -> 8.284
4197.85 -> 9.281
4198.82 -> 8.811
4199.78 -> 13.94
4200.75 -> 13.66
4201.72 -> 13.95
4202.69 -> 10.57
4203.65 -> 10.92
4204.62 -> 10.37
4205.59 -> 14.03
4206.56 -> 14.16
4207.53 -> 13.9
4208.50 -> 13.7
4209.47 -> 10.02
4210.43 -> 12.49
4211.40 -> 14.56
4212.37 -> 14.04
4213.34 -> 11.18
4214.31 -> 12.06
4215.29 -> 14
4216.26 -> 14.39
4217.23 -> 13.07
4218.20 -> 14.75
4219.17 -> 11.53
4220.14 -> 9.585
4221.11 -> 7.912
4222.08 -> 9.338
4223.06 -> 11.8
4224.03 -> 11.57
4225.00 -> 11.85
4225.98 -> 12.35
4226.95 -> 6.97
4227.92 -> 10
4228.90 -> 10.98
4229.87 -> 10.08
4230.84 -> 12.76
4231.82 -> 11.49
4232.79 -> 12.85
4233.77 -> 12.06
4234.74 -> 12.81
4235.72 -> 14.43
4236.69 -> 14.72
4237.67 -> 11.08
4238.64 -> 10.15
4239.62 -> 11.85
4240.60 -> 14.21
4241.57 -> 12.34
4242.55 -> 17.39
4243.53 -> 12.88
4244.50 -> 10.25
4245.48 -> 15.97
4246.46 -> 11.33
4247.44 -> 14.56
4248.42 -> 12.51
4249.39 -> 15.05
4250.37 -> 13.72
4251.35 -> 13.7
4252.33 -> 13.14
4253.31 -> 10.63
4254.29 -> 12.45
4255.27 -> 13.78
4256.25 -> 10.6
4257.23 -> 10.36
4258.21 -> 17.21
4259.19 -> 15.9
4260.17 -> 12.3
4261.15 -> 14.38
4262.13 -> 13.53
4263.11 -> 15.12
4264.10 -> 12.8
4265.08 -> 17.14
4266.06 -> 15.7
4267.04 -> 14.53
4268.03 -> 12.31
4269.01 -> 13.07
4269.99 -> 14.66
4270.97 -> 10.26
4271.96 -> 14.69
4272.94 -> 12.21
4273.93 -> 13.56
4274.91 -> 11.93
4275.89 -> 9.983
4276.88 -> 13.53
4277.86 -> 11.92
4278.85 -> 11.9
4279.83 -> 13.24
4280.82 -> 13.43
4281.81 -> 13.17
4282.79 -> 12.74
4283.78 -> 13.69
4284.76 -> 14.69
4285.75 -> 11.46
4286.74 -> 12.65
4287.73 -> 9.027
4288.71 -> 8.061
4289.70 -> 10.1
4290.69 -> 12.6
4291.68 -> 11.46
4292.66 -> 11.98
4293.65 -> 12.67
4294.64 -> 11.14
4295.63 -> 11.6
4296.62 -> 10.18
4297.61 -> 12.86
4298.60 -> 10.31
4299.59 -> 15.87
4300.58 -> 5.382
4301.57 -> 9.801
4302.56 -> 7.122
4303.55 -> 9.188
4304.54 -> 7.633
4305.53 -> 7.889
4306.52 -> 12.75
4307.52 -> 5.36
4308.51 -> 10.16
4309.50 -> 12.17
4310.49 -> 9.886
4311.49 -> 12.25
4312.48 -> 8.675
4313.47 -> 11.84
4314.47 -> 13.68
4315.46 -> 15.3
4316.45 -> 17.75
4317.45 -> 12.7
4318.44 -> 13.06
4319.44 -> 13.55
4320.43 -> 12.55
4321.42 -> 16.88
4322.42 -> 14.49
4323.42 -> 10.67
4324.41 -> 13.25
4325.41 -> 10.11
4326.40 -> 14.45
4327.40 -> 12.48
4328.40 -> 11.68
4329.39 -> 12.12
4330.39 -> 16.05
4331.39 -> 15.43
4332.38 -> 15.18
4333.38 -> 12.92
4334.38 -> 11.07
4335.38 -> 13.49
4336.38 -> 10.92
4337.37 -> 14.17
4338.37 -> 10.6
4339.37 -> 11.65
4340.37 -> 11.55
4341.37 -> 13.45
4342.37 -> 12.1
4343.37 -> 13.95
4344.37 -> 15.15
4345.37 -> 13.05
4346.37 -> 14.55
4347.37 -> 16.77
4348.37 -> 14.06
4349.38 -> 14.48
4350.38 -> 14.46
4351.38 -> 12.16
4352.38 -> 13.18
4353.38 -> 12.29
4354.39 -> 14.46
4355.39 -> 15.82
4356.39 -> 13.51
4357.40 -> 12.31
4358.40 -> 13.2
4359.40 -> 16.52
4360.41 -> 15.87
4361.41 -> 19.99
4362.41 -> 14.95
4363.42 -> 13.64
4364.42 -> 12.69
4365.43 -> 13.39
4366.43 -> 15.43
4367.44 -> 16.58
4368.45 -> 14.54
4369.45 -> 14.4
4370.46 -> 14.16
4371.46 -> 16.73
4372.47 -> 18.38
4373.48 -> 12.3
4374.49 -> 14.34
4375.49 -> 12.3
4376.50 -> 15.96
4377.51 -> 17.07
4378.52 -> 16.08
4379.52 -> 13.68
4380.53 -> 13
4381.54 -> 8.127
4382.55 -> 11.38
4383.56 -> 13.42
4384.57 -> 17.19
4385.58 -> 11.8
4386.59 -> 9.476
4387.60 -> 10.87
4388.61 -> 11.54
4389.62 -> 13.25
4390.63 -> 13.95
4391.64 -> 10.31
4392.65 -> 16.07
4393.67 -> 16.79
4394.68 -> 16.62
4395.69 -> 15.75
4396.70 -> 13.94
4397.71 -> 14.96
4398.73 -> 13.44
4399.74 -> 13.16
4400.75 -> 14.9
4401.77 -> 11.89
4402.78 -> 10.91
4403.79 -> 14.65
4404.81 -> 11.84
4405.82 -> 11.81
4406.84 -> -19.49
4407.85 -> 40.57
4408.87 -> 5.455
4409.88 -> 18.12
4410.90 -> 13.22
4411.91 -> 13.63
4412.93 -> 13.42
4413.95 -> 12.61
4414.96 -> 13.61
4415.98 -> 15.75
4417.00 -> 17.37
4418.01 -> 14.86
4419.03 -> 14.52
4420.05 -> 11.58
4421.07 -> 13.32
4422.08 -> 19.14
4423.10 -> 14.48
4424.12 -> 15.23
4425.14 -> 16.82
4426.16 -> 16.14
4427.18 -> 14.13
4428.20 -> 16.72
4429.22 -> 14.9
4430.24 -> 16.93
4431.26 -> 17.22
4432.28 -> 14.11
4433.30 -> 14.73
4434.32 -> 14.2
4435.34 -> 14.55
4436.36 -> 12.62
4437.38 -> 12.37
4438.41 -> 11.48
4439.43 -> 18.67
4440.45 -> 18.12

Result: -4.9 angstrom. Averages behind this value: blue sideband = 11.2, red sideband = 13.6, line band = 13.7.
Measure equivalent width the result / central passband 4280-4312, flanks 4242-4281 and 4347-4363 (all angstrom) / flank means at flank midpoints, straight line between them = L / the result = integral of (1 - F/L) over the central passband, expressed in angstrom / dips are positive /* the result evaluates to 6.6 angstrom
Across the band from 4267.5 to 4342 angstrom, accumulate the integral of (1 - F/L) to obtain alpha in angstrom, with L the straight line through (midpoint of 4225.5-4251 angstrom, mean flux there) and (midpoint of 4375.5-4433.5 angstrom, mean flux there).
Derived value 5.71 angstrom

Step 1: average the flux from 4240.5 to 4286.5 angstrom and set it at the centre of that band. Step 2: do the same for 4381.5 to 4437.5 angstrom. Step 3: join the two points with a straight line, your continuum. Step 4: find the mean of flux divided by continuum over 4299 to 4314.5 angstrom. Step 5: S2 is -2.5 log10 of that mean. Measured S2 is 0.34 mag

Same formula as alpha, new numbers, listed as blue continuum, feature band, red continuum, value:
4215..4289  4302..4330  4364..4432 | 3.10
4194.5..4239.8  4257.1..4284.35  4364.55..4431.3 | -2.26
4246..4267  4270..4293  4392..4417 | 2.48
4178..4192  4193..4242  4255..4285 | 2.23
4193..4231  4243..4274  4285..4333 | -4.82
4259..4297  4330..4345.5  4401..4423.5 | -0.21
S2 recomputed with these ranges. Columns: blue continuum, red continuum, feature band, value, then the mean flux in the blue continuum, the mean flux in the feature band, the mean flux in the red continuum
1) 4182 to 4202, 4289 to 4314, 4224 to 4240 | -0.075 mag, 11.1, 11.6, 10.4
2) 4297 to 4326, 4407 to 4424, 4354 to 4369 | -0.131 mag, 11.5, 14.9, 15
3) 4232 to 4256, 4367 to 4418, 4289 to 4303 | 0.211 mag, 13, 10.9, 13.6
